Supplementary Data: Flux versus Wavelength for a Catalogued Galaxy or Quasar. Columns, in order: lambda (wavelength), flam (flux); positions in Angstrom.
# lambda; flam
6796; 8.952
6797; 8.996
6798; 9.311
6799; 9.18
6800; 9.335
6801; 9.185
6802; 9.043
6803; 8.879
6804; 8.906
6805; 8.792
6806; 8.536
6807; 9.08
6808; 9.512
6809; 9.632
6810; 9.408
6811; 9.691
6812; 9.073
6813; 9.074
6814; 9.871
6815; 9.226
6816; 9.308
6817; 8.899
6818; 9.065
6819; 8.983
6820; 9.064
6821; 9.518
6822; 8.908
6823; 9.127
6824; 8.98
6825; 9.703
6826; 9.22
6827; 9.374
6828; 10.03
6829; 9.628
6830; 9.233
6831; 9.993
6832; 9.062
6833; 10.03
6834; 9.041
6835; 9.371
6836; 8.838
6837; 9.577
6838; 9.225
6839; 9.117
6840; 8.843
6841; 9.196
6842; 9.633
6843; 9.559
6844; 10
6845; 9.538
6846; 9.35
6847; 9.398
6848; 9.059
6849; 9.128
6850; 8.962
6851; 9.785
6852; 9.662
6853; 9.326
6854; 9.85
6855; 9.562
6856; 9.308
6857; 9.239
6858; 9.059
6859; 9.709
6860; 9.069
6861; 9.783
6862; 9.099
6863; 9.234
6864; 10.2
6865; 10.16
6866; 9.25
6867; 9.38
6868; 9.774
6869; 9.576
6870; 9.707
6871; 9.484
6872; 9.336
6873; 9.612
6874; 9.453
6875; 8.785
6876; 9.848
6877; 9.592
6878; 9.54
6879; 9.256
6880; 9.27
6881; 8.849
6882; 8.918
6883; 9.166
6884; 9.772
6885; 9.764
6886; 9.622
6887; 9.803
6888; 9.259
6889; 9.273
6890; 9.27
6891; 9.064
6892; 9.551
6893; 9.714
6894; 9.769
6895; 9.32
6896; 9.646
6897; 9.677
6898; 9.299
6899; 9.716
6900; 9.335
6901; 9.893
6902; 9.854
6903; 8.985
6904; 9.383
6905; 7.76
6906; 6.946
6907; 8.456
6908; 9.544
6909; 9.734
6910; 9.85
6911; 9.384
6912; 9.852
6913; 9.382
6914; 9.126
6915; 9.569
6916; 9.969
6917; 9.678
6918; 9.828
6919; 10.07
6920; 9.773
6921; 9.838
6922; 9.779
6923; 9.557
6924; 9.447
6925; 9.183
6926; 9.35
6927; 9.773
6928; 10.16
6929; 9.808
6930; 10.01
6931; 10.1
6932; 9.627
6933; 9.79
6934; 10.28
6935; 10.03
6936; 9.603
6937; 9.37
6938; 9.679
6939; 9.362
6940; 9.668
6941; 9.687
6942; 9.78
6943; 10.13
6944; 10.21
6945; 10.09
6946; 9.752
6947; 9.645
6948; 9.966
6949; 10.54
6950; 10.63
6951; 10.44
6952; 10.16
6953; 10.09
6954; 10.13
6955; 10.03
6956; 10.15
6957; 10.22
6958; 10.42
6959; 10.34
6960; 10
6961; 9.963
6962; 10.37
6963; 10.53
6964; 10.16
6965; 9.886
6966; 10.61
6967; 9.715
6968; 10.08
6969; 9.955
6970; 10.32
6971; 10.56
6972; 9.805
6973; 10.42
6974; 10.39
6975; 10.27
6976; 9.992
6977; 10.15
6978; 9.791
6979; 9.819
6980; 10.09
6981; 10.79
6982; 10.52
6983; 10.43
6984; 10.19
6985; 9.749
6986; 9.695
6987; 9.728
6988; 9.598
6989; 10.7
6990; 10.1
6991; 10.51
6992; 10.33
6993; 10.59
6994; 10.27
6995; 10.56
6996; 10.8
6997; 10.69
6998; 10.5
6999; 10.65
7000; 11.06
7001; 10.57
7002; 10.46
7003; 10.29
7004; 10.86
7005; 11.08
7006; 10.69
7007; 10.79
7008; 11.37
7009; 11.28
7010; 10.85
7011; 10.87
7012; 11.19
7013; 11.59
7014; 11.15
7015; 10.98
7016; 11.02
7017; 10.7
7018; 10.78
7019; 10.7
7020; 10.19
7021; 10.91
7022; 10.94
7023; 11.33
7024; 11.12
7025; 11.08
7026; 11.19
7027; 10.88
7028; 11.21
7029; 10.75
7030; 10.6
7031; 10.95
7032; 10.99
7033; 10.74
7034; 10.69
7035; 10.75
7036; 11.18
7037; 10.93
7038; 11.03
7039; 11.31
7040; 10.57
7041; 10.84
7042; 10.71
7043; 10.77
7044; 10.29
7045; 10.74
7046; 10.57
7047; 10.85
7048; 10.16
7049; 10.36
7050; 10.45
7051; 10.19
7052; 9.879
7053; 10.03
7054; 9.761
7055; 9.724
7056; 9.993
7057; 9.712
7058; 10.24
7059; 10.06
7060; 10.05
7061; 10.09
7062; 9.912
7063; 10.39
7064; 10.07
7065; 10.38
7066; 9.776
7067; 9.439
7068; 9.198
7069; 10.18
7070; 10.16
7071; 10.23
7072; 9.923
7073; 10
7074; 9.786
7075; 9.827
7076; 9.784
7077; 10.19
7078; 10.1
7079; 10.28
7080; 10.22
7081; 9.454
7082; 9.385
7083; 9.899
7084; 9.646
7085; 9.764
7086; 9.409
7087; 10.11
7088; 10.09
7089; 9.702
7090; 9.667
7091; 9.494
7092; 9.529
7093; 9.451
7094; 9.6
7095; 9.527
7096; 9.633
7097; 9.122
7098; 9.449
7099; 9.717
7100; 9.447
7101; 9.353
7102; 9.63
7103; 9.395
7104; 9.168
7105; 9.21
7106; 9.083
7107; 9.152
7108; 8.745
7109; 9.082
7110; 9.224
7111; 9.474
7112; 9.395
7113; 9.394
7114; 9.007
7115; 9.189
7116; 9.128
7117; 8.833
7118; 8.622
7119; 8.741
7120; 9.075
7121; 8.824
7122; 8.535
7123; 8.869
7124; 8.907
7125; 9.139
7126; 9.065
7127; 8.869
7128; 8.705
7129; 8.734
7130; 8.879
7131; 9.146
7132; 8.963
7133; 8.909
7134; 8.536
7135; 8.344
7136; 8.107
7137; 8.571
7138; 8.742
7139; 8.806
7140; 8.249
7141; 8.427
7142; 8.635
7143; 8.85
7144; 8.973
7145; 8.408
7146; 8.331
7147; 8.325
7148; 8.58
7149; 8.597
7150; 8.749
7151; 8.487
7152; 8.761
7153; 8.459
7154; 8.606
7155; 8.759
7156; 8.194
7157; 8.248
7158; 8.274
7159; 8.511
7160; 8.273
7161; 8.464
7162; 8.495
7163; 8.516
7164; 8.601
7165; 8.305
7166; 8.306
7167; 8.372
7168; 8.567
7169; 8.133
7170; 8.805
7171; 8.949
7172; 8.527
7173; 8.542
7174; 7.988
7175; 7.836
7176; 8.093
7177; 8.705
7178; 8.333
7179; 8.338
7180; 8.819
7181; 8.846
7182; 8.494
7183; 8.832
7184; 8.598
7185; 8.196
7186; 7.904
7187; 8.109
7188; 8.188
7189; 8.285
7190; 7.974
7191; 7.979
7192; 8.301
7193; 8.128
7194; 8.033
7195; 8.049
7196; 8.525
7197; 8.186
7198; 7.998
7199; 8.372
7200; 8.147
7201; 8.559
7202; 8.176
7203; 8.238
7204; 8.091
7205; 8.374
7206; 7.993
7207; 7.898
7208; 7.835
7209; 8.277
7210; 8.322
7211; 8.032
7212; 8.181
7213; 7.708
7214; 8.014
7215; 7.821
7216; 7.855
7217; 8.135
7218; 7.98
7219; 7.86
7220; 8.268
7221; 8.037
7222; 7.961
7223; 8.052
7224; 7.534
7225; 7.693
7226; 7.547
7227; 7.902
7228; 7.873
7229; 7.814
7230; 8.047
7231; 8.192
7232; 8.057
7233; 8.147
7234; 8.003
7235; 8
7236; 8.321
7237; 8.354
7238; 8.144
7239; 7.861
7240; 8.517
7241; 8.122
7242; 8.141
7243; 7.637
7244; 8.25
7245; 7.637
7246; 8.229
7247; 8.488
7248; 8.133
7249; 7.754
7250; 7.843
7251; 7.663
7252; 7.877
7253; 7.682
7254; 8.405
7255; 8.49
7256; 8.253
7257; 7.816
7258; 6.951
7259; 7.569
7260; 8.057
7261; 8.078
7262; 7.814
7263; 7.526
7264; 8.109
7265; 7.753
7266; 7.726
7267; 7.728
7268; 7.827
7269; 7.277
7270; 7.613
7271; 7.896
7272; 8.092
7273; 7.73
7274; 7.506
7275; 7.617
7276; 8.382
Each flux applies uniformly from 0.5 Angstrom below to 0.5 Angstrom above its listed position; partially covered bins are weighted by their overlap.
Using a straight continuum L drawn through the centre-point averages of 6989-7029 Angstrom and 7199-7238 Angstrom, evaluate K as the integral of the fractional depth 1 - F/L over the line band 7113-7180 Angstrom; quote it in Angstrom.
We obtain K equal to 2.9 Angstrom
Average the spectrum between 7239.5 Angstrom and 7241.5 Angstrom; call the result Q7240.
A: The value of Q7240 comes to 8.32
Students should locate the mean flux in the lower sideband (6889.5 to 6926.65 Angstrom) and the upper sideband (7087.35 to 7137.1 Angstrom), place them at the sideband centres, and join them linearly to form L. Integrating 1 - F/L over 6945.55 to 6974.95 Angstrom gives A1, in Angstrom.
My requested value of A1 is -2.63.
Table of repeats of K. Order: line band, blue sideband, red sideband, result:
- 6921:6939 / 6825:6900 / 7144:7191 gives -1.0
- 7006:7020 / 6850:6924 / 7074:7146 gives -2.5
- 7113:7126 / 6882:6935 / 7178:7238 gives -0.6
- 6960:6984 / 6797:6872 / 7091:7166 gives -2.8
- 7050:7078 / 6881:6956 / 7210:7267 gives -3.5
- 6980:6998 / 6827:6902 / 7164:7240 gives -2.7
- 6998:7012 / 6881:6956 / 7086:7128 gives -2.0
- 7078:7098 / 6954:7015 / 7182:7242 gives -0.7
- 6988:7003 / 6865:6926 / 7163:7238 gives -2.5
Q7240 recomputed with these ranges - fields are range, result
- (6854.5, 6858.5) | 9.29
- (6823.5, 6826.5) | 9.3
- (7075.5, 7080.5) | 10.1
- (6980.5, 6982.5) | 10.7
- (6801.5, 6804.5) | 8.94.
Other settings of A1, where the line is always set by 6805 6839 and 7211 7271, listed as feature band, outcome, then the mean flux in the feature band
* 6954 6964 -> -1.54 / 10.2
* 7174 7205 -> -0.65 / 8.27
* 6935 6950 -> -1.59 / 9.85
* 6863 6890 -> -1.05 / 9.48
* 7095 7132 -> -3.36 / 9.11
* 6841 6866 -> -0.75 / 9.48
